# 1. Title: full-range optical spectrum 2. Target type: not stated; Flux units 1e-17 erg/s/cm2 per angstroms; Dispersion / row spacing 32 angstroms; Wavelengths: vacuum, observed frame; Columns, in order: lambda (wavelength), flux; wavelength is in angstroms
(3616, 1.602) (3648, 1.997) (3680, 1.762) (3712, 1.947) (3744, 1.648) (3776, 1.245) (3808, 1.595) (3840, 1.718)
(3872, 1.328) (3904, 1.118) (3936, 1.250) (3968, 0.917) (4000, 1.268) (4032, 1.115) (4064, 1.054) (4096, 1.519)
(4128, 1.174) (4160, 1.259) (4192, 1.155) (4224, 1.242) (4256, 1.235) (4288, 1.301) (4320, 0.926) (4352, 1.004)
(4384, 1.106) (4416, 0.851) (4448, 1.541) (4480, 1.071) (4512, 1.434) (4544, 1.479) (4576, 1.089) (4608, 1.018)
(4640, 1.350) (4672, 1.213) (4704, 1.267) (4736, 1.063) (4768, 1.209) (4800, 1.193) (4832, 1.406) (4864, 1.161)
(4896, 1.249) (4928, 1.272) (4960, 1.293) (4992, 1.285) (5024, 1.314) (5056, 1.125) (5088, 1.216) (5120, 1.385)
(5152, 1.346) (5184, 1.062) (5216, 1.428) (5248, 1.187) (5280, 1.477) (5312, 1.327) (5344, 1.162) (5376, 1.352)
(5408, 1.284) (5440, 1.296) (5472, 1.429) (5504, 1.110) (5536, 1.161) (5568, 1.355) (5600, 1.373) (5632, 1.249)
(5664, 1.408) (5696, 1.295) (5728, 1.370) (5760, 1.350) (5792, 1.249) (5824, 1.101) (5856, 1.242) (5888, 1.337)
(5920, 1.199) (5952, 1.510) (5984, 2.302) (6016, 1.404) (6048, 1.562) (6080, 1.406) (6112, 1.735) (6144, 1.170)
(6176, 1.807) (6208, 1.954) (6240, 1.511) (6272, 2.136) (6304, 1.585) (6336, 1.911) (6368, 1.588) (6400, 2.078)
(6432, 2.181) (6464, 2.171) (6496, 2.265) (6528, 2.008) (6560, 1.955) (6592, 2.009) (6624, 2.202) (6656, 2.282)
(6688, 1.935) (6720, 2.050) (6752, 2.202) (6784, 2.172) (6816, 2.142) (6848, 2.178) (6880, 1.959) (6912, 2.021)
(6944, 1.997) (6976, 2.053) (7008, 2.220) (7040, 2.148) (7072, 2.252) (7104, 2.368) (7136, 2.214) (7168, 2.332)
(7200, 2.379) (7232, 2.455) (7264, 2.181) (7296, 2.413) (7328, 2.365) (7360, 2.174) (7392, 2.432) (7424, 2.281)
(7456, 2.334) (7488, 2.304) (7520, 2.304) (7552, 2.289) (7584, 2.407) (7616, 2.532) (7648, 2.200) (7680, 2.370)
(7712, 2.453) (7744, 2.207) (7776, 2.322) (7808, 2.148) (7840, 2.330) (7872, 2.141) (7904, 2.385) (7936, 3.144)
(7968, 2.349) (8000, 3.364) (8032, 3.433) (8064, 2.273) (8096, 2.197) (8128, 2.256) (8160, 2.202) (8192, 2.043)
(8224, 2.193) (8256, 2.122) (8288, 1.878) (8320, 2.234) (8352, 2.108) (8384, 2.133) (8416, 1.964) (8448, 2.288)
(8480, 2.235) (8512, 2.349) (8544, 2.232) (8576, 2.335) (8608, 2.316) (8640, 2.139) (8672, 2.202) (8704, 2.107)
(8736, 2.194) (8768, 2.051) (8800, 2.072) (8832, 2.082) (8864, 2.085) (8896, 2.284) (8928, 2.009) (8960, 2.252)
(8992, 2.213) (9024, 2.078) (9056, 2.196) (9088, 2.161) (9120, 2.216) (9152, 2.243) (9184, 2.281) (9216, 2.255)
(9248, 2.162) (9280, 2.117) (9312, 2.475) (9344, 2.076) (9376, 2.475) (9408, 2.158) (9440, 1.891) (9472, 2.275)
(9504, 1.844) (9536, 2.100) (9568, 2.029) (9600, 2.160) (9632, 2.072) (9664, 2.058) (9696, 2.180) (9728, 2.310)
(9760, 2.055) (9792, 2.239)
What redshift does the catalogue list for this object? 0.60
